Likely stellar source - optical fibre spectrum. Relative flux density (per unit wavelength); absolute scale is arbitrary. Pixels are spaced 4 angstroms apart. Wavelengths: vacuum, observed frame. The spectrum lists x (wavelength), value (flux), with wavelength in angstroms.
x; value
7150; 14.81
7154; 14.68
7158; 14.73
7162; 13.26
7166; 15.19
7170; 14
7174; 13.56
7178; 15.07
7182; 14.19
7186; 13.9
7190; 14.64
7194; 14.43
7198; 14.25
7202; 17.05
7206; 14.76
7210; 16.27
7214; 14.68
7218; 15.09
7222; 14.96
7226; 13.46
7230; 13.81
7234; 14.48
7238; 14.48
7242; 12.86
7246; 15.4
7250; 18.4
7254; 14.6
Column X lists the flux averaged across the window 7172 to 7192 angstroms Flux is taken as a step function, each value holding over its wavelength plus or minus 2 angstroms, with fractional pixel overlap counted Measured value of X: 14.3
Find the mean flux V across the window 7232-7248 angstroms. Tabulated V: 14.3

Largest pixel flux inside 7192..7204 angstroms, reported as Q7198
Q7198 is 17.05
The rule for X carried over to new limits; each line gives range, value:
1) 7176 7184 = 14.6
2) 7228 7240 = 14.3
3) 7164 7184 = 14.4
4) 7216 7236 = 14.4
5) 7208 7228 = 14.9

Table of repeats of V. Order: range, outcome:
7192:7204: 15.2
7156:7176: 14.1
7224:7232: 13.6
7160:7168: 14.2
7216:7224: 15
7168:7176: 13.8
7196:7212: 15.6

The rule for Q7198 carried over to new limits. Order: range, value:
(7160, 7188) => 15.19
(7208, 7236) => 16.27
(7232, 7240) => 14.48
